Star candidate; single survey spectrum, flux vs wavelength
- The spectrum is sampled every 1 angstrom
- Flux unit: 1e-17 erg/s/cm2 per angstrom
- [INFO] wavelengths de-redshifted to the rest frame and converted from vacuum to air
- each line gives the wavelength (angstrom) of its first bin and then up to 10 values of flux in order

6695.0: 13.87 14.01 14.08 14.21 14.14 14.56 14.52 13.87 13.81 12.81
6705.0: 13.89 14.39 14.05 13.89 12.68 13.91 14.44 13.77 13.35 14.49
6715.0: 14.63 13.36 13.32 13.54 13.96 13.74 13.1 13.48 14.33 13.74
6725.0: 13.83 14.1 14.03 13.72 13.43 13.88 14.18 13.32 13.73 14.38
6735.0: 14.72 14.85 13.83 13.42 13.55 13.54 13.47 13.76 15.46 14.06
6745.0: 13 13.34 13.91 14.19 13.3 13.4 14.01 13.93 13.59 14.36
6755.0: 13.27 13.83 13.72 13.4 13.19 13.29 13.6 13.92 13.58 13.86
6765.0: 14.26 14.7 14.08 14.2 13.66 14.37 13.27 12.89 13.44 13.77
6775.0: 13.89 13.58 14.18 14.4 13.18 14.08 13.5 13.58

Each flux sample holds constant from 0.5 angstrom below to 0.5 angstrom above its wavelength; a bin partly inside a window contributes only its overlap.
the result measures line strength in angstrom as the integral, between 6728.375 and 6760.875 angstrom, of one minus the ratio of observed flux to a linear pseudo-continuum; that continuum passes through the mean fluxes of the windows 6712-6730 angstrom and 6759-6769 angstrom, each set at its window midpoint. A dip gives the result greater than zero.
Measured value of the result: 0.1 angstrom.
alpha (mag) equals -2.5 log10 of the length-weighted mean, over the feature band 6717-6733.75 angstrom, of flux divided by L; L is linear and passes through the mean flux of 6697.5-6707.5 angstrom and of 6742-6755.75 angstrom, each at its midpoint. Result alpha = 0.01 mag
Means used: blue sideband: 14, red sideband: 13.8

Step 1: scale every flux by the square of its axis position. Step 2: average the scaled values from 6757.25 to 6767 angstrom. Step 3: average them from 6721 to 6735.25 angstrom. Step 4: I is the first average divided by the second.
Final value 1.0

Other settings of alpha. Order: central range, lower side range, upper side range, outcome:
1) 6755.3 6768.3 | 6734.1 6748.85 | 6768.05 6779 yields 0.00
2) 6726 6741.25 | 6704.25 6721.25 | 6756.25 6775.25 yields -0.01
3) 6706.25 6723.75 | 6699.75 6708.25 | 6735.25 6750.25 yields 0.01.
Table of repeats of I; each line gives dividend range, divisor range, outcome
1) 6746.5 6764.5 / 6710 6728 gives 1.00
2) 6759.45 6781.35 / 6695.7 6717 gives 1.01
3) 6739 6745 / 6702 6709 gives 1.03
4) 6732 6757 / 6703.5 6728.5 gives 1.01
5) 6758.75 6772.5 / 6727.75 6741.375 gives 1.00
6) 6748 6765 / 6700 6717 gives 1.00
